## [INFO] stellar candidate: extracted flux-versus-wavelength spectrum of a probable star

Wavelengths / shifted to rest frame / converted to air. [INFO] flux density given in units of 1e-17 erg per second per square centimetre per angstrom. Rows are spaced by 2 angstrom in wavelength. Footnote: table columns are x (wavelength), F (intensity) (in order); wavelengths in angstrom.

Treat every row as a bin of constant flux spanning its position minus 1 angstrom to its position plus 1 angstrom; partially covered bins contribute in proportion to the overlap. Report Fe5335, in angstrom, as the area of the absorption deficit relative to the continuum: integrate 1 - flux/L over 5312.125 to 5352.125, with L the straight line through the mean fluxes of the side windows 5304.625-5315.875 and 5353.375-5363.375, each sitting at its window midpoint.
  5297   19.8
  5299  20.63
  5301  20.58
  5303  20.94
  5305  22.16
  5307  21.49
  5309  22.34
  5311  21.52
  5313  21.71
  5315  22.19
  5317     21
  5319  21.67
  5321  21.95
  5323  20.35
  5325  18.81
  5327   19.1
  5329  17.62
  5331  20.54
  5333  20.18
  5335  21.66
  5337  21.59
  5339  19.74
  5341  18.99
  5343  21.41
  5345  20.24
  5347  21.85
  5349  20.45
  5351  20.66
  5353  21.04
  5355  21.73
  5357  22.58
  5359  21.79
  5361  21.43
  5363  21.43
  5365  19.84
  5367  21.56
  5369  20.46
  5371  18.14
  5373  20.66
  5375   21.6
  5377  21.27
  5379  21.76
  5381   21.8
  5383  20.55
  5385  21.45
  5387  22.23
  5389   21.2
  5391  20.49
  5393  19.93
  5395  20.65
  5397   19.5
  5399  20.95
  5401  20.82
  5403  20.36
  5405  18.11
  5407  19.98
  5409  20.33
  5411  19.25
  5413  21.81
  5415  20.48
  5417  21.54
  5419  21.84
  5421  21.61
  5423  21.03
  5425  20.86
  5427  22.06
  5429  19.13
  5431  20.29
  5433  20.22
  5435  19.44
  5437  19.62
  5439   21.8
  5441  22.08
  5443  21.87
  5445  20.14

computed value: 2.29 angstrom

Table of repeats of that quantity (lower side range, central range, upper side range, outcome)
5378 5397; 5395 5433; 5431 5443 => 0.6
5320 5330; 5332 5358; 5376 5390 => -0.9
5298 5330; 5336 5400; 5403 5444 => -0.4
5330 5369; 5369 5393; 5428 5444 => -0.1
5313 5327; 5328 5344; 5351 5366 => 0.7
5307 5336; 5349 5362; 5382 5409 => -0.5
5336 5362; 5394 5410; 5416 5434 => 0.7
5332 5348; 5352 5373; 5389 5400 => -0.4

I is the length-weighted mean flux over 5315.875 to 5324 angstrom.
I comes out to 21.3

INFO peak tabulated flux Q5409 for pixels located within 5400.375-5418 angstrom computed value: 21.81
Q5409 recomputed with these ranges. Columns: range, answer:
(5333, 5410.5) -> 22.58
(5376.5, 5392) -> 22.23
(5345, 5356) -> 21.85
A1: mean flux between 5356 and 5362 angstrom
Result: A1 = 21.9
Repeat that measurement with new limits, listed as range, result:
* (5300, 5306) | 21.2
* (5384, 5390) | 21.6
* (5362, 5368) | 20.9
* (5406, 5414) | 20.3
